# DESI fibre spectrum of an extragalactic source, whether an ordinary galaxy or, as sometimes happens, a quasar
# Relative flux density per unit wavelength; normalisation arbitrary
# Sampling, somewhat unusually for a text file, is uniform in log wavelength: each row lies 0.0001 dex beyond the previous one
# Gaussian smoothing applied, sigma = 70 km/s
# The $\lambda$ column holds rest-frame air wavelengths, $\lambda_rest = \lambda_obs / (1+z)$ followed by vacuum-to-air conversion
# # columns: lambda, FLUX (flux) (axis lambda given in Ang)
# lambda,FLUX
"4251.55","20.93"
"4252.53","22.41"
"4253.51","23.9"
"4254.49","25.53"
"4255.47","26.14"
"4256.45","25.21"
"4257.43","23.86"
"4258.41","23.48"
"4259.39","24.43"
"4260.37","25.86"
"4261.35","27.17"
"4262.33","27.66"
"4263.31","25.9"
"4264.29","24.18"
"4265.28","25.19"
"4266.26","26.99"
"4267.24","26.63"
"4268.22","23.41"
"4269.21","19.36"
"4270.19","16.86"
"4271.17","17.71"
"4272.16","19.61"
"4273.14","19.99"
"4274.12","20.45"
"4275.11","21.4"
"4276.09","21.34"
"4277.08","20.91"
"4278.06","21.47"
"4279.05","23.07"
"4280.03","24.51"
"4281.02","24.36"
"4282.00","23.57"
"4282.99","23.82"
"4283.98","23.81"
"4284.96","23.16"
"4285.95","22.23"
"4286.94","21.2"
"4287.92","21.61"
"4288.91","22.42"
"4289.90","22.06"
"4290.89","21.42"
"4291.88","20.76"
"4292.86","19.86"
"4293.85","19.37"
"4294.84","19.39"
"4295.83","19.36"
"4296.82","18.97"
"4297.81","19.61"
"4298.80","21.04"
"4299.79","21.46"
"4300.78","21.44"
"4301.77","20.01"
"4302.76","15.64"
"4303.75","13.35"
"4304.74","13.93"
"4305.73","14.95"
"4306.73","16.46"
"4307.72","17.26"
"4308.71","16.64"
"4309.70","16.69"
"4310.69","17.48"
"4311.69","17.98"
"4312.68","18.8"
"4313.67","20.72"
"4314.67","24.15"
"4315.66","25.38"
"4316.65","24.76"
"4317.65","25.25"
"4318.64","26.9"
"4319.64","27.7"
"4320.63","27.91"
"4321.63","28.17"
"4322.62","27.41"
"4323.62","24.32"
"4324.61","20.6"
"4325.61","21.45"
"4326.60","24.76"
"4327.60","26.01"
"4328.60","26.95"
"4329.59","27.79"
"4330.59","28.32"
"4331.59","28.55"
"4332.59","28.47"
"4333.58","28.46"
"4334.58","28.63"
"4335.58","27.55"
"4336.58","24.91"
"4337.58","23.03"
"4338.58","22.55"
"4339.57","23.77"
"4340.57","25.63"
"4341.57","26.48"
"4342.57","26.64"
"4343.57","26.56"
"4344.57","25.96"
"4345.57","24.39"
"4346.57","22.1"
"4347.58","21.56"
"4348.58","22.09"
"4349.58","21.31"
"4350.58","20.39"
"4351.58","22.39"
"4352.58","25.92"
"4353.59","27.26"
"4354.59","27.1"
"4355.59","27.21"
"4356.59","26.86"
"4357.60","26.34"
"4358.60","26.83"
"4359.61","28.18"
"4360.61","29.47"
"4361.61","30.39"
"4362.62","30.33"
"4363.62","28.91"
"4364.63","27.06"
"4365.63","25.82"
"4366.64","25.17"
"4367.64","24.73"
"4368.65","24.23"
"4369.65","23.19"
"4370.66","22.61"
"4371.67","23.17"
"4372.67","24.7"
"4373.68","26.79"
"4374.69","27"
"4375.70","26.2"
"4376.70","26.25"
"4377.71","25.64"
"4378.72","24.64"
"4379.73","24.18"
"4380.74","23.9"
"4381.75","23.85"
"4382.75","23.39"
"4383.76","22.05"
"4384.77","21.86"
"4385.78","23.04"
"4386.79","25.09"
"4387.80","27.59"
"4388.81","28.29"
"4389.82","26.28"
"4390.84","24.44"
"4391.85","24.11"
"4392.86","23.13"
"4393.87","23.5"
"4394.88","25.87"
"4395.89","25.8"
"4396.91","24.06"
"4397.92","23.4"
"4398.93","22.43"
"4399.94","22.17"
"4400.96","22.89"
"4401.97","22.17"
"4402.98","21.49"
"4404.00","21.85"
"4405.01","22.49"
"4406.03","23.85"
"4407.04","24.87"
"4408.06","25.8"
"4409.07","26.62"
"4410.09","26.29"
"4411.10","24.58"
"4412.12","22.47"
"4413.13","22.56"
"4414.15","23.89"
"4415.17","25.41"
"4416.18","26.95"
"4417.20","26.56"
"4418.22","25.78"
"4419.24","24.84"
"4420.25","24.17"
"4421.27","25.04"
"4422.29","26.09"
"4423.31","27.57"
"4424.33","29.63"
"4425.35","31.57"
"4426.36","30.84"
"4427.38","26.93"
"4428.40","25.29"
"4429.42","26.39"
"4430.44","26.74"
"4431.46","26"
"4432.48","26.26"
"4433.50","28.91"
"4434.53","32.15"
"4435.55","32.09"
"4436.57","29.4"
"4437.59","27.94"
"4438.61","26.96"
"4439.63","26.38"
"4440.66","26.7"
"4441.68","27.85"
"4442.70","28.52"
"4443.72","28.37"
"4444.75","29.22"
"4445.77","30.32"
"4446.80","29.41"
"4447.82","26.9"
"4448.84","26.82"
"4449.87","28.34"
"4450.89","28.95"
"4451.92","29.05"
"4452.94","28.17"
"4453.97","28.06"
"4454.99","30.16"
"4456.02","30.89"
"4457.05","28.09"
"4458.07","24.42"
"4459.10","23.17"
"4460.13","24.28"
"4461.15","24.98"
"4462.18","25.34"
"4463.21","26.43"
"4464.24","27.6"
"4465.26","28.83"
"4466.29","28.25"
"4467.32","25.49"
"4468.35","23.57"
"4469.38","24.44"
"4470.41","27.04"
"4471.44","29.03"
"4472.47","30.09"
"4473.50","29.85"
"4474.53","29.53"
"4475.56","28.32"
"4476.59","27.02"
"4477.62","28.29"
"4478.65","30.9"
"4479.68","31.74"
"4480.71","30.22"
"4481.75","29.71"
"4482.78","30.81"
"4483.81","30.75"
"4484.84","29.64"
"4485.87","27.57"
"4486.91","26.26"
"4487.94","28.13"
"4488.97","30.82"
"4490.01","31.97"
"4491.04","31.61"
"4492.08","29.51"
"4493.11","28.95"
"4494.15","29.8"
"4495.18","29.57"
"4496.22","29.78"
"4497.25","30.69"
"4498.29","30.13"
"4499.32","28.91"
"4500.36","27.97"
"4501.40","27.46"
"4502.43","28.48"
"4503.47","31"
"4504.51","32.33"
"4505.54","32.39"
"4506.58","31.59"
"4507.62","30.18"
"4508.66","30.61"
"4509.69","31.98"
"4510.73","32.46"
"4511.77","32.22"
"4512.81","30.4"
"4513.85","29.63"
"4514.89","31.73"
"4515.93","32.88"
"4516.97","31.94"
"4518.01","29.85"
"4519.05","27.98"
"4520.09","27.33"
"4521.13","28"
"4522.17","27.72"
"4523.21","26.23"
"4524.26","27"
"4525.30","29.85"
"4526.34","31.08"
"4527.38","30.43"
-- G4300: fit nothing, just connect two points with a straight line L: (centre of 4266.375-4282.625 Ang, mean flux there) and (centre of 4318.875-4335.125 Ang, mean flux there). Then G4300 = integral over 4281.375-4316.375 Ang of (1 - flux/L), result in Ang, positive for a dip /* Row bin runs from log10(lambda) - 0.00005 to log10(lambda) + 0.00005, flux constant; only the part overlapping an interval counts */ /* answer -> 5.8 Ang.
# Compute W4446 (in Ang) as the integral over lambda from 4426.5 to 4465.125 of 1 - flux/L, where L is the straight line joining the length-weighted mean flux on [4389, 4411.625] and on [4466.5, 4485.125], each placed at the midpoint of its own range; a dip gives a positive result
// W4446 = -1.3 Ang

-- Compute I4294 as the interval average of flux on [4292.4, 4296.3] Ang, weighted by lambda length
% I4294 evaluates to 19.5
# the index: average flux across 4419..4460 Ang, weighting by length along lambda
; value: 27.9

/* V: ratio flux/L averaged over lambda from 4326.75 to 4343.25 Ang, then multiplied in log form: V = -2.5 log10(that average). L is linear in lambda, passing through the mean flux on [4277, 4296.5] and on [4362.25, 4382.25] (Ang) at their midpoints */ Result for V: -0.11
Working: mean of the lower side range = 21.9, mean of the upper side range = 25.4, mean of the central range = 26.4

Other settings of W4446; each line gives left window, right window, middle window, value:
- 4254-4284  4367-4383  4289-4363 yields 2.2 Ang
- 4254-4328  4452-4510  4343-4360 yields -0.4 Ang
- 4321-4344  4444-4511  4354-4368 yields -0.5 Ang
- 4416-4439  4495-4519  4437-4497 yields 1.6 Ang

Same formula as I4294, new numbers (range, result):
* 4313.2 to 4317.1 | 23.8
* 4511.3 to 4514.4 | 30.7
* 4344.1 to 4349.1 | 23.2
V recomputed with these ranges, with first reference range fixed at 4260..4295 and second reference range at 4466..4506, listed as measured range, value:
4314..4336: -0.10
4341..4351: 0.04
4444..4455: -0.02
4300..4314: 0.33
